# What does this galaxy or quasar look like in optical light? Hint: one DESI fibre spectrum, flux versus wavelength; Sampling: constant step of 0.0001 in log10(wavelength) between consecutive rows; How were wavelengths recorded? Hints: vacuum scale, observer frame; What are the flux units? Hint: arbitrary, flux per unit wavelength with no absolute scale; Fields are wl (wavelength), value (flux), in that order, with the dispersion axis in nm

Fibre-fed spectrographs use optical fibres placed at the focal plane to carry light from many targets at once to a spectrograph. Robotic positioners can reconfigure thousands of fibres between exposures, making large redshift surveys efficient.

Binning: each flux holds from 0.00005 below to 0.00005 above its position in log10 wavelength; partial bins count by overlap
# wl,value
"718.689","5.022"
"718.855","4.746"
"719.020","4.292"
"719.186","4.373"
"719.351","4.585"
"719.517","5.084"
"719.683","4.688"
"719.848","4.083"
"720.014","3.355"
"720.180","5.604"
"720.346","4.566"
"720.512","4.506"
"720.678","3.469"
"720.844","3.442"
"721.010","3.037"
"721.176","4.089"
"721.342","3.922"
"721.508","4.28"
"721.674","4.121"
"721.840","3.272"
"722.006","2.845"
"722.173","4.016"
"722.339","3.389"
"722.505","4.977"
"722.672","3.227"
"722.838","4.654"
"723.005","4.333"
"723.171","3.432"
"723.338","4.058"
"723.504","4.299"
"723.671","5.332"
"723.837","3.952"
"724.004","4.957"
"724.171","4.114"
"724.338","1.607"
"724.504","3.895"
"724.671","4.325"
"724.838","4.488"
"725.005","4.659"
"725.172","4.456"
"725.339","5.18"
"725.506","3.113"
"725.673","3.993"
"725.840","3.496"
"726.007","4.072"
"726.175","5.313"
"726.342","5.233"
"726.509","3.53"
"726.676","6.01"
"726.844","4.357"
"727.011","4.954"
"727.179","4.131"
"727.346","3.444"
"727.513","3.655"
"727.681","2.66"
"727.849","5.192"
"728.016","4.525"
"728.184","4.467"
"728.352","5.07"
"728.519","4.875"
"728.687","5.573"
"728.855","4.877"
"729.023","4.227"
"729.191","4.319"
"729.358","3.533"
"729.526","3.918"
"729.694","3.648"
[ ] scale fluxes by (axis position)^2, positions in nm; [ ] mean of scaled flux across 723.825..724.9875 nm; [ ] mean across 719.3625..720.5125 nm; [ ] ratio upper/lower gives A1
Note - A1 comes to 0.88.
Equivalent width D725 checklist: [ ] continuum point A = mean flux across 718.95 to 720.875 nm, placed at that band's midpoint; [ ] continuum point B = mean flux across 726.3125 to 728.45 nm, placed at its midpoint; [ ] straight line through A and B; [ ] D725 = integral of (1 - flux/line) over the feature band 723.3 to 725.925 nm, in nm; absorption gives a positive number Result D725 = 0.153 nm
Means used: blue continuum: 4.36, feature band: 4.12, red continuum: 4.39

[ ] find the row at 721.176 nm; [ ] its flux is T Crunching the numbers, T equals 4.089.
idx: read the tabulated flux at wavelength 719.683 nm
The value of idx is 4.688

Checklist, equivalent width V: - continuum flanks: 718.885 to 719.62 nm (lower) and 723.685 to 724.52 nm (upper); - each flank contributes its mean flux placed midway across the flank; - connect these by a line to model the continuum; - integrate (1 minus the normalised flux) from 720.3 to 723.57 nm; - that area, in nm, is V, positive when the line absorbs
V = 0.218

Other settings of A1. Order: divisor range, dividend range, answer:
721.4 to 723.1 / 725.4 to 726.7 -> 1.11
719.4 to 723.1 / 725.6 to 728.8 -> 1.12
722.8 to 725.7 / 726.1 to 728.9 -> 1.11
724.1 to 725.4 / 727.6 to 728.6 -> 1.11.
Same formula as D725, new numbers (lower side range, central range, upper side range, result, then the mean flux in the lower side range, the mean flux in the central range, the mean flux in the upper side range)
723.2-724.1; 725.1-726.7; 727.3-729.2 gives 0.02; 4.45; 4.38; 4.43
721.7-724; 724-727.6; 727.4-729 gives 0.07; 4.02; 4.21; 4.51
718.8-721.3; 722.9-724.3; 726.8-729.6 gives 0.02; 4.25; 4.23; 4.34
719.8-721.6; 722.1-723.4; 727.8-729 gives 0.08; 4.03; 4.01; 4.9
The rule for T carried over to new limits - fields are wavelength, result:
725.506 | 3.113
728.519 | 4.875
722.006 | 2.845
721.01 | 3.037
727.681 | 2.66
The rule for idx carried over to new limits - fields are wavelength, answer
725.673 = 3.993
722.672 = 3.227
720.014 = 3.355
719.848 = 4.083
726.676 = 6.01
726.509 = 3.53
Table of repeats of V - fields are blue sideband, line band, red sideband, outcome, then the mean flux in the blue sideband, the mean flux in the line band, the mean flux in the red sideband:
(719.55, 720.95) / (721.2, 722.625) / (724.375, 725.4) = 0.14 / 4.22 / 3.85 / 4.36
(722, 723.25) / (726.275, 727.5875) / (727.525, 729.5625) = -0.04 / 3.92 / 4.41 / 4.42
